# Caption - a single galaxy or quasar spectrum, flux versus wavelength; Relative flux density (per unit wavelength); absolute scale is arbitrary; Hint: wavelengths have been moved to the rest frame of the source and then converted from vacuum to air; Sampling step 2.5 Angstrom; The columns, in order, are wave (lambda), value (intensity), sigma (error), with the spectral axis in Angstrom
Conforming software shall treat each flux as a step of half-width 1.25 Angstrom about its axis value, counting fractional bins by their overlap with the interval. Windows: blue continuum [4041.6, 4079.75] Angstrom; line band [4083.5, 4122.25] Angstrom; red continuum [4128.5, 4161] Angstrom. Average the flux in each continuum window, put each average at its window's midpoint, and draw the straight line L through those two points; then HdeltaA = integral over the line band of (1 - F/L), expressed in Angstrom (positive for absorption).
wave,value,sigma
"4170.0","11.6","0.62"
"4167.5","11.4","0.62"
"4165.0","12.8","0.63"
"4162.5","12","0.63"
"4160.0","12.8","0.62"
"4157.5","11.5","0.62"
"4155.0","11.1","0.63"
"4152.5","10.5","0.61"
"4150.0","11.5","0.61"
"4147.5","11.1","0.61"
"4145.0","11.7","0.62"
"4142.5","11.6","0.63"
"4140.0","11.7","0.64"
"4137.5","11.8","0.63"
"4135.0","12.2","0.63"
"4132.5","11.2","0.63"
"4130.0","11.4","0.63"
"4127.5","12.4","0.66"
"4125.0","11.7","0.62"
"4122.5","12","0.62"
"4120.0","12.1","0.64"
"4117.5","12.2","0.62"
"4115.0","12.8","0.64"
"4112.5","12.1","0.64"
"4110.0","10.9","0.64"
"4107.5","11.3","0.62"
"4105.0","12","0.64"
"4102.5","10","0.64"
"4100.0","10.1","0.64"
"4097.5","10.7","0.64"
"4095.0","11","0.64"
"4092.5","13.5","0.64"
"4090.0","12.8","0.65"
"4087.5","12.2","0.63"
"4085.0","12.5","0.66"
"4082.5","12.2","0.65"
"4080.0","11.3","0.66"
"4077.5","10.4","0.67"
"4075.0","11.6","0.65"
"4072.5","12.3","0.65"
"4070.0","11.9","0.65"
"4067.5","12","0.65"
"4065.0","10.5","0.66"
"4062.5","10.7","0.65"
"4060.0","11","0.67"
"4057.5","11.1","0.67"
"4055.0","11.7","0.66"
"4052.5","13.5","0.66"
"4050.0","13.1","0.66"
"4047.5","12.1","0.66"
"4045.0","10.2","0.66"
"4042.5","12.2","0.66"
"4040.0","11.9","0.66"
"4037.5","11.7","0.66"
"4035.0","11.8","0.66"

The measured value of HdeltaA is -0.6 Angstrom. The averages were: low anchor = 11.6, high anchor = 11.5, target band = 11.8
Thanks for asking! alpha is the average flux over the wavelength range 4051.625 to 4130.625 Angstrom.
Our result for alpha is 11.7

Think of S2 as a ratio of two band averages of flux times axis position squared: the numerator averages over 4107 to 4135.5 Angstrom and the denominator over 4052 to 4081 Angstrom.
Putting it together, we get 1.1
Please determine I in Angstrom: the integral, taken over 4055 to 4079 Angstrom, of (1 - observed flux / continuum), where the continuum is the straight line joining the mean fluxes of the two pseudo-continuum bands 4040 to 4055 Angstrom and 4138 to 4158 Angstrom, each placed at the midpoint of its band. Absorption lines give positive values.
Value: 1.4 Angstrom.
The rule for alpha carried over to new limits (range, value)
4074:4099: 11.8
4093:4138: 11.6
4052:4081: 11.5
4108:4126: 11.9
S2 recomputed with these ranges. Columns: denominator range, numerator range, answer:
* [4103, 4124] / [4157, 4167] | 1.06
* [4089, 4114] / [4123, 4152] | 1.04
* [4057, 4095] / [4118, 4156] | 1.02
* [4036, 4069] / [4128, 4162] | 1.04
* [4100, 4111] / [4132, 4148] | 1.08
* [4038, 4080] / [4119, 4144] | 1.05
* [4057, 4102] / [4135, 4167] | 1.05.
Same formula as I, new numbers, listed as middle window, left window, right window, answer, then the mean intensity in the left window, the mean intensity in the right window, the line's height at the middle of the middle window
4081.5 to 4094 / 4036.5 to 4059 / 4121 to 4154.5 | -0.88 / 11.9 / 11.6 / 11.8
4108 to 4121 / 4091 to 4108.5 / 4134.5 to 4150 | -0.67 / 11.2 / 11.6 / 11.4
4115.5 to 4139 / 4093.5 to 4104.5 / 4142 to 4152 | -1.79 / 10.6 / 11.4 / 11.1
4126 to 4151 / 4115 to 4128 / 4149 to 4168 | 0.58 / 12.1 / 11.7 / 11.9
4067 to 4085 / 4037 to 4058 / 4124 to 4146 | 0.29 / 12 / 11.7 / 11.9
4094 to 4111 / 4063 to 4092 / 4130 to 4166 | 1.30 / 11.8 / 11.7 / 11.8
